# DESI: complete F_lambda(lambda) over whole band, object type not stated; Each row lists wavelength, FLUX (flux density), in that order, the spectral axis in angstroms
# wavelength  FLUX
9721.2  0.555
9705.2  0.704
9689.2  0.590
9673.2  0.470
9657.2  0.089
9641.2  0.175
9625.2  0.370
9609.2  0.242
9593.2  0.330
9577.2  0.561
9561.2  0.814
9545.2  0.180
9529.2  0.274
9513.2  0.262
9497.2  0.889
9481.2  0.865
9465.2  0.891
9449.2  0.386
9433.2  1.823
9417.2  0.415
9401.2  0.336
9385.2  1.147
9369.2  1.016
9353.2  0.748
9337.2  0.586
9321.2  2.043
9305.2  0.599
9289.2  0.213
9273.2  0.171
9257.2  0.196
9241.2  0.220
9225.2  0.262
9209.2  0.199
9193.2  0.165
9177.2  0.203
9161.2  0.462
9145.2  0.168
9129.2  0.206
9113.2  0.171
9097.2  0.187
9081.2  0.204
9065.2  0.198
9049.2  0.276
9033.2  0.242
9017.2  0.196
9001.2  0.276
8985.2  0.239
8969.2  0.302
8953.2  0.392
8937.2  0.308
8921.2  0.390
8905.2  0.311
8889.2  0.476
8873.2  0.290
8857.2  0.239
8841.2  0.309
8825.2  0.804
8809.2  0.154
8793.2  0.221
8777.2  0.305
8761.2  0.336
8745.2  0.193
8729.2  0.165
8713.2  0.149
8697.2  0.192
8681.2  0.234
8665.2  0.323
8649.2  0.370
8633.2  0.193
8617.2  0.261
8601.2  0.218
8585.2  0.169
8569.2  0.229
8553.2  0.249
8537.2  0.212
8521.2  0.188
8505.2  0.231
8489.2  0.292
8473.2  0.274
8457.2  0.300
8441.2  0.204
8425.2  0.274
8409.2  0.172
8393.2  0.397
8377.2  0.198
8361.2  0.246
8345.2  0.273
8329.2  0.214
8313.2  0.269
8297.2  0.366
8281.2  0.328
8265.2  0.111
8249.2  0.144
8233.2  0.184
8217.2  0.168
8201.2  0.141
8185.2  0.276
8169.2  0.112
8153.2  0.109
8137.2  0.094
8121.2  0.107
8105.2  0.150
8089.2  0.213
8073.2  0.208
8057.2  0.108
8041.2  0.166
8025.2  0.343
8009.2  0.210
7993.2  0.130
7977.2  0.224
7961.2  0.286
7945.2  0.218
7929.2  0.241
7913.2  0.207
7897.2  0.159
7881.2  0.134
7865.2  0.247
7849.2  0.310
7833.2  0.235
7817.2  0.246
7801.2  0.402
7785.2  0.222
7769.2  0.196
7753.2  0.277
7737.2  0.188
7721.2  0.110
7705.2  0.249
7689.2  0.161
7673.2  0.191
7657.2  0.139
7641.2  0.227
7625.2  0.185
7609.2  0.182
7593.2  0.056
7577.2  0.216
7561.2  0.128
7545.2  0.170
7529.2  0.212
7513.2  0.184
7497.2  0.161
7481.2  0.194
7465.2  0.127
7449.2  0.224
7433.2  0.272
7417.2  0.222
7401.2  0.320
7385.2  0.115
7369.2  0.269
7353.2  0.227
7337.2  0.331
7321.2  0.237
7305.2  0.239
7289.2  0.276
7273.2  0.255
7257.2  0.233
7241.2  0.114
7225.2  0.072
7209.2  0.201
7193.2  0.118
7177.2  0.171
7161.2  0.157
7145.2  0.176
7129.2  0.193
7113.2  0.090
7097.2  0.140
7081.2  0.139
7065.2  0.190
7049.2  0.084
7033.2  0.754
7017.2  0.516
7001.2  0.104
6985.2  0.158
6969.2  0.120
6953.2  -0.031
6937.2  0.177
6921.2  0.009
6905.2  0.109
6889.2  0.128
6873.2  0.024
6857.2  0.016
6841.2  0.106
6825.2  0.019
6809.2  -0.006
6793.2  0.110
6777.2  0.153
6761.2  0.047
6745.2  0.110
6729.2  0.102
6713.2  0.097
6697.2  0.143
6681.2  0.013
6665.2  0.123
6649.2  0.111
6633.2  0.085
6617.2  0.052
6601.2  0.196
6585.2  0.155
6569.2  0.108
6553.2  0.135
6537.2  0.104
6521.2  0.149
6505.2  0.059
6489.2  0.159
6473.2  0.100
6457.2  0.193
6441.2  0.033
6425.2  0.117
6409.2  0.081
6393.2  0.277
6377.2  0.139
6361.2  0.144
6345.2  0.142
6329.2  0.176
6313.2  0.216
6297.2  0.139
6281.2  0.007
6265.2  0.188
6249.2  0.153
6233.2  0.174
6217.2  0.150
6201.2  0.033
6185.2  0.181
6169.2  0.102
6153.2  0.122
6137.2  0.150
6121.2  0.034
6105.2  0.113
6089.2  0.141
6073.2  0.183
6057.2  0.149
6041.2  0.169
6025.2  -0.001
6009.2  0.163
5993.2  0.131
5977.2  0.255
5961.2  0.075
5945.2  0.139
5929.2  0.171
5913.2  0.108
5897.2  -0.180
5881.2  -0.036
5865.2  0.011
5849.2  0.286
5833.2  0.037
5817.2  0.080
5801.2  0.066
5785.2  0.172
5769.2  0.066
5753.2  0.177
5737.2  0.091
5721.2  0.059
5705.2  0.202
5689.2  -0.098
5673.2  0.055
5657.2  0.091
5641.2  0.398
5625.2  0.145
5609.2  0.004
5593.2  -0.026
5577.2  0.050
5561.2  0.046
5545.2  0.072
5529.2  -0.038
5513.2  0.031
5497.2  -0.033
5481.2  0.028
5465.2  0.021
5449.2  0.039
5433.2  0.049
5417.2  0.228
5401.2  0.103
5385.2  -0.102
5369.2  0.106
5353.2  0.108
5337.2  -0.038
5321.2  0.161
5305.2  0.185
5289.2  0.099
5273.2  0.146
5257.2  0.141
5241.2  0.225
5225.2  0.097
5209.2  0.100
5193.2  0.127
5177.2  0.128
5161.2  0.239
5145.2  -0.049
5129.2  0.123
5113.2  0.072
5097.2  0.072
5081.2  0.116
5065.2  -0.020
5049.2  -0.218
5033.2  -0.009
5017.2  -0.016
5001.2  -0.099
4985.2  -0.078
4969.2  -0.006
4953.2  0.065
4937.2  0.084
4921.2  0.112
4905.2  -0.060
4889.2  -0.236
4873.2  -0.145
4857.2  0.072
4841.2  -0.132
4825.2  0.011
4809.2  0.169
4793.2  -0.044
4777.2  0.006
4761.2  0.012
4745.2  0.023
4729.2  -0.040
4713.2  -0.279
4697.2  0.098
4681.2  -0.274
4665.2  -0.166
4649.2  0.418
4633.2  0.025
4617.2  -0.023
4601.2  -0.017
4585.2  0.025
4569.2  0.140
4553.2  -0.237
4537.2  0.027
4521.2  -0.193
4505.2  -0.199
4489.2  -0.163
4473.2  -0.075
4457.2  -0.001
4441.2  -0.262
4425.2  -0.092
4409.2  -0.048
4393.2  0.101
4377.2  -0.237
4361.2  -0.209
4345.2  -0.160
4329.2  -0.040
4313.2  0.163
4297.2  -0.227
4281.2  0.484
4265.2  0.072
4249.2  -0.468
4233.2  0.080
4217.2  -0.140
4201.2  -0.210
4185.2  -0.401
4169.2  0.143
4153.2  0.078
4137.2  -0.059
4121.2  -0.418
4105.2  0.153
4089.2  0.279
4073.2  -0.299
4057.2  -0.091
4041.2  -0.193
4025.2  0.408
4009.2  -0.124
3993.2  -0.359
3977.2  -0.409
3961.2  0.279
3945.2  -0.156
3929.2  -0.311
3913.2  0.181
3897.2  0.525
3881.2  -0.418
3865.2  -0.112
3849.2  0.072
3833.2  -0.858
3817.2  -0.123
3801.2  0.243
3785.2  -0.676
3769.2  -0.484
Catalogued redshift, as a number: 0.88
